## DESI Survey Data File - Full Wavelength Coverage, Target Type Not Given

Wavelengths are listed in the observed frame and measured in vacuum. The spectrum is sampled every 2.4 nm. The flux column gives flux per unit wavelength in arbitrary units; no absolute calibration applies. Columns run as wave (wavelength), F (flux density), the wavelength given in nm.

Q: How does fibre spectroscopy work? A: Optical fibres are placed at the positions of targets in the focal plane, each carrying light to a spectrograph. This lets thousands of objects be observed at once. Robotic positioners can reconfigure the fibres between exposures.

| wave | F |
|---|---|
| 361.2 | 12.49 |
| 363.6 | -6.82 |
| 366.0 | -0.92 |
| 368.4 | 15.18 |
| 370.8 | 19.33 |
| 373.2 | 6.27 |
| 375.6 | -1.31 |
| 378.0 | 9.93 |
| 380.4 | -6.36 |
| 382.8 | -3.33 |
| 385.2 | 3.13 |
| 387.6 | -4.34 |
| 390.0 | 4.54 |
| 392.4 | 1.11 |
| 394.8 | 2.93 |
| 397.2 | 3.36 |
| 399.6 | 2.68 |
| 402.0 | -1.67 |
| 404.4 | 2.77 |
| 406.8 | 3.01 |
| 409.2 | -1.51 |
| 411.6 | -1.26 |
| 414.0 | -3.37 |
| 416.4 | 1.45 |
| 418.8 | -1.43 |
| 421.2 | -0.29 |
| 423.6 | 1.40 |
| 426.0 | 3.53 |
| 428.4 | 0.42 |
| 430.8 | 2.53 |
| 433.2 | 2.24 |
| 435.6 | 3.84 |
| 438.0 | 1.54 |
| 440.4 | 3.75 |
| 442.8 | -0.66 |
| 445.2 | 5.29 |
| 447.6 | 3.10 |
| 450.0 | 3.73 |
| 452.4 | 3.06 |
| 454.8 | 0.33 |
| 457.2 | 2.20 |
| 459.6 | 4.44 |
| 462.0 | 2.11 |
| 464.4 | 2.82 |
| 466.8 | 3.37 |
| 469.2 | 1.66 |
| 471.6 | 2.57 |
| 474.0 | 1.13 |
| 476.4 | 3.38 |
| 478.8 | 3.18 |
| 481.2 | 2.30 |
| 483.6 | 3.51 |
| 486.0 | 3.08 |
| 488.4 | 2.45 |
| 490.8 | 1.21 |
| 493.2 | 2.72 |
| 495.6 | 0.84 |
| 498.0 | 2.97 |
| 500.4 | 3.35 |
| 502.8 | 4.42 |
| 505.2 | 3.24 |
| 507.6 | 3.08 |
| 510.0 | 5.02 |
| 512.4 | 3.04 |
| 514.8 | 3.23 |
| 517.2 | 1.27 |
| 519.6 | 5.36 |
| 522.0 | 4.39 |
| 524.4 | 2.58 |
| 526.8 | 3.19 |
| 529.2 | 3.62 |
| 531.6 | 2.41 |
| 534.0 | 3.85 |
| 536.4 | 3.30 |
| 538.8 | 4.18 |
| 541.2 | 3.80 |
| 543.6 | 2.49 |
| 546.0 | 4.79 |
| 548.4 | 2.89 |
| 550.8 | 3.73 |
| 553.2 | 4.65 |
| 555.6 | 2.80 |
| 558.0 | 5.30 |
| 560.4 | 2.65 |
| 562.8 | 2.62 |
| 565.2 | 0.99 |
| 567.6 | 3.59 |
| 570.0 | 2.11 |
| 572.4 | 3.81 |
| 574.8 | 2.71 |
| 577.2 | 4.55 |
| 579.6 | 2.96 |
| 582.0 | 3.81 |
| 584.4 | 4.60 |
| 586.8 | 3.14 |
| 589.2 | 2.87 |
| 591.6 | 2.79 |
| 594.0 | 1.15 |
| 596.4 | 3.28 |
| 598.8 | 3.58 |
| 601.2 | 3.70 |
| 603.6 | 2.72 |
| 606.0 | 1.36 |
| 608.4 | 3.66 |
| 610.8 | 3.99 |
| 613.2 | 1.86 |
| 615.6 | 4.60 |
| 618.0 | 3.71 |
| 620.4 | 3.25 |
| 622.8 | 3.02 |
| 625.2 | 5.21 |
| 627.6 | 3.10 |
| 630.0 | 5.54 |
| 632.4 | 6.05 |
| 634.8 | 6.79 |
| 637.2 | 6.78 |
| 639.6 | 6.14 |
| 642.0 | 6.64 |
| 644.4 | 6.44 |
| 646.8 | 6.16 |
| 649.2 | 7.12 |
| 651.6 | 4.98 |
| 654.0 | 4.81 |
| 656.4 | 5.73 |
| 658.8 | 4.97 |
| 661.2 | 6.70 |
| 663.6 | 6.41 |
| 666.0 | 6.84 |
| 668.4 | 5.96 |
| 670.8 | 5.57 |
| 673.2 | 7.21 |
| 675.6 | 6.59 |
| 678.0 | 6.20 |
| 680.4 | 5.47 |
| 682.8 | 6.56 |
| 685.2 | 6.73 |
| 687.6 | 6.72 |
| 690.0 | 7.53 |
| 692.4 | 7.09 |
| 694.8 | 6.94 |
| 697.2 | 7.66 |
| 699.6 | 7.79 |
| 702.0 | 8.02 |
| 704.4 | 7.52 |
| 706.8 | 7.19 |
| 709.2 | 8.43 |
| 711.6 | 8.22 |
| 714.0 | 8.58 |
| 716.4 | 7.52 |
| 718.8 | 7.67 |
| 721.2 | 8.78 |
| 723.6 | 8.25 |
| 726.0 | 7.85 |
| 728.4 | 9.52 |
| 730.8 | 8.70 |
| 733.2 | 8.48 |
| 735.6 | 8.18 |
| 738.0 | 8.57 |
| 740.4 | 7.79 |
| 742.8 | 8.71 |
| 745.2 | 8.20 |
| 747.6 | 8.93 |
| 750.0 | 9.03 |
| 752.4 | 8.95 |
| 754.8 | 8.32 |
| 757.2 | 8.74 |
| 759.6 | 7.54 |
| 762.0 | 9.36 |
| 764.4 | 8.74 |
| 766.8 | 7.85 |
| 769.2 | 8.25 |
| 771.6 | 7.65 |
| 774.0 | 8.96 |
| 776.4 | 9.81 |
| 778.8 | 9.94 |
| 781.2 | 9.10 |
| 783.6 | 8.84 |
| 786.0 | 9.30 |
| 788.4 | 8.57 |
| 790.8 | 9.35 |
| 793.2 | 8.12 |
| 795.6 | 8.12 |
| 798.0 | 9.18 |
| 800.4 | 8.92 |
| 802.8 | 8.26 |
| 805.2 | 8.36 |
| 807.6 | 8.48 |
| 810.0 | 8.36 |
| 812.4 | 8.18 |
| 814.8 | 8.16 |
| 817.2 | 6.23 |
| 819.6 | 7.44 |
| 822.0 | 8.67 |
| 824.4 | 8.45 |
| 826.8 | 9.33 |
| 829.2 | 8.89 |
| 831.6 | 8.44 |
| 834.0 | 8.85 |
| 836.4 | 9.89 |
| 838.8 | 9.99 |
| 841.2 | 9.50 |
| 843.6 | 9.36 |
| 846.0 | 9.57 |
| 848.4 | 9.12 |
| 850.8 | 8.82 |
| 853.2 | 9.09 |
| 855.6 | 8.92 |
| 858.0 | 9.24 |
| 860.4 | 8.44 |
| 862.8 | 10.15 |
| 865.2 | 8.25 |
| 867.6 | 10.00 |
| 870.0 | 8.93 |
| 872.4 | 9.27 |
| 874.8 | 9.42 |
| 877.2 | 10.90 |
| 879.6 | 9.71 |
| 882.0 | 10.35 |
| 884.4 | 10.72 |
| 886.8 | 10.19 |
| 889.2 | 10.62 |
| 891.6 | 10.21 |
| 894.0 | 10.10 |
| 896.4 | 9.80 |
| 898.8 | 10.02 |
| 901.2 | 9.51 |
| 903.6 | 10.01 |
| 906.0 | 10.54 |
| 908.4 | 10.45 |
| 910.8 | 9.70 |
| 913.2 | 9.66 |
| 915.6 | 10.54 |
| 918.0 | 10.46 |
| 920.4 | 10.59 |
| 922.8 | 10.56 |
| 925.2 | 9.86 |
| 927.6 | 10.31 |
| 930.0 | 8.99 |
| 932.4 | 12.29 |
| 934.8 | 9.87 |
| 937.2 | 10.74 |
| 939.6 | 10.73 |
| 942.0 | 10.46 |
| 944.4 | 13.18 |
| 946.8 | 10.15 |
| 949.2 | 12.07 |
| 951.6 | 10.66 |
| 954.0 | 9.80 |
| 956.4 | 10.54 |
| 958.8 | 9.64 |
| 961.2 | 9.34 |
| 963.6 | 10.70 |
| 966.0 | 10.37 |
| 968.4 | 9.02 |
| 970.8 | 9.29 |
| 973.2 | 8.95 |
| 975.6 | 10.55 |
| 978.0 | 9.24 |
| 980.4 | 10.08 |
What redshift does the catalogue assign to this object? 0.58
